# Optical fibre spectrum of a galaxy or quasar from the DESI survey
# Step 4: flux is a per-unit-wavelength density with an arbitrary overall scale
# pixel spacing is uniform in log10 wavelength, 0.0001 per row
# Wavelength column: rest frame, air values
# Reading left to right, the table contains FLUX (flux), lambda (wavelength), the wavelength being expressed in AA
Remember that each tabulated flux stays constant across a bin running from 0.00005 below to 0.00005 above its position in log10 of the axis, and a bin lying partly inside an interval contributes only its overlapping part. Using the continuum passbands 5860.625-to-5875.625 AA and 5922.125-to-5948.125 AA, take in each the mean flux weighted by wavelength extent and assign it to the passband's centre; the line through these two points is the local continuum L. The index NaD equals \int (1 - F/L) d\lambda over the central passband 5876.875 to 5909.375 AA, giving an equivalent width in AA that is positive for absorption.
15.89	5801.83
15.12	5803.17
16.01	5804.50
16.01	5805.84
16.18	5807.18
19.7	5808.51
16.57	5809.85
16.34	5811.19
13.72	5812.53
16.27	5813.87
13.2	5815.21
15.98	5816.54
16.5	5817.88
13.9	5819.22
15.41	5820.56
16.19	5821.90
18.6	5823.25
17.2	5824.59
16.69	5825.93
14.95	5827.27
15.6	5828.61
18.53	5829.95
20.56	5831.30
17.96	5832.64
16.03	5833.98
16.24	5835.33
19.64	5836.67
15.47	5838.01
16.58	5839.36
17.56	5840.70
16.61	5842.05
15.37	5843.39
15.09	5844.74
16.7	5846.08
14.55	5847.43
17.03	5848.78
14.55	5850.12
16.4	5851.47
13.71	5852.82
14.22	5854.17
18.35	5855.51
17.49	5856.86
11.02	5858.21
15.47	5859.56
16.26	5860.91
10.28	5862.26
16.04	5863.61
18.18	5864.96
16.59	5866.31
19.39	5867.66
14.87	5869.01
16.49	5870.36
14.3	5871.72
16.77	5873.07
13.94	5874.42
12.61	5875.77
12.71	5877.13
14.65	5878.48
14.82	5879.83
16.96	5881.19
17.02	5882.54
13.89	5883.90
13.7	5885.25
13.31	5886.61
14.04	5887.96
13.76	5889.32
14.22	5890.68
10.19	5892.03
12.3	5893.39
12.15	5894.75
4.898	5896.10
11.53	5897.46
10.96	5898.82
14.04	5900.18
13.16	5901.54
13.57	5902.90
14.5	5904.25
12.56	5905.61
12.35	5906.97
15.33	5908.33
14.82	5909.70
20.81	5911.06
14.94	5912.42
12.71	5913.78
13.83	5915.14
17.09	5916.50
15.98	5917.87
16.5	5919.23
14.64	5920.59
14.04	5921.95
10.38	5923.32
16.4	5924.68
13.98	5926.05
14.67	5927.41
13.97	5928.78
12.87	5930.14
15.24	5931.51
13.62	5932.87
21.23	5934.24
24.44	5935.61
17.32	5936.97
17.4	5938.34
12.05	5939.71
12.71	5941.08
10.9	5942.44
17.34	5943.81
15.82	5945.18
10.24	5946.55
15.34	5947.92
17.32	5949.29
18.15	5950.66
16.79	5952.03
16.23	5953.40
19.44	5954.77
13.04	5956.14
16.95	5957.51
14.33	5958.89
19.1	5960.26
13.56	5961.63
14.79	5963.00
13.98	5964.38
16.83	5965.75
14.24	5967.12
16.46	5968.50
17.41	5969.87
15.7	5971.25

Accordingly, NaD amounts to 4.6 AA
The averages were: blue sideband 15.6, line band 13.2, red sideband 15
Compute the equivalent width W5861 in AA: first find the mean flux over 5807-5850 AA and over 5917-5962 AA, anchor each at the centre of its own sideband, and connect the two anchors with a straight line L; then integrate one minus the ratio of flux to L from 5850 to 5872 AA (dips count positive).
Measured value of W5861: 0.9 AA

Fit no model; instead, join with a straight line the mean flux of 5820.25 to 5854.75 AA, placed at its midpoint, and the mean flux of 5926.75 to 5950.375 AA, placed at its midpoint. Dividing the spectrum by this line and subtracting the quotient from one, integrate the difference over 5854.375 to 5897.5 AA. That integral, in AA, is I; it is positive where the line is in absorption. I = 4.7 AA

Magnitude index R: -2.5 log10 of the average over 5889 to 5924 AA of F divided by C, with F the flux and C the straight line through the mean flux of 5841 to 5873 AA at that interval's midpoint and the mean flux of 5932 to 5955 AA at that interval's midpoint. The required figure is 0.18 mag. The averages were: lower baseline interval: 15.7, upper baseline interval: 16.2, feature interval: 13.5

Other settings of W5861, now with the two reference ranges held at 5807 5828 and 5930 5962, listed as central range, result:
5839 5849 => 0.0 AA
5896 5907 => 2.5 AA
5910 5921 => 0.1 AA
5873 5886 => 1.2 AA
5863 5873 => -0.3 AA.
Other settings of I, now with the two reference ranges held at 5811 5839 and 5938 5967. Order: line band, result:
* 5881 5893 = 1.5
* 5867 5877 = 0.4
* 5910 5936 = 0.0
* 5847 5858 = 0.4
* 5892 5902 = 2.9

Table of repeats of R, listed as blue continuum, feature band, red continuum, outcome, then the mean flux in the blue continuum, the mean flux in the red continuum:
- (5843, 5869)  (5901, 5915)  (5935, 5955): 0.10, 15.6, 16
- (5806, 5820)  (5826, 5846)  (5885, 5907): -0.14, 15.8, 12.4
